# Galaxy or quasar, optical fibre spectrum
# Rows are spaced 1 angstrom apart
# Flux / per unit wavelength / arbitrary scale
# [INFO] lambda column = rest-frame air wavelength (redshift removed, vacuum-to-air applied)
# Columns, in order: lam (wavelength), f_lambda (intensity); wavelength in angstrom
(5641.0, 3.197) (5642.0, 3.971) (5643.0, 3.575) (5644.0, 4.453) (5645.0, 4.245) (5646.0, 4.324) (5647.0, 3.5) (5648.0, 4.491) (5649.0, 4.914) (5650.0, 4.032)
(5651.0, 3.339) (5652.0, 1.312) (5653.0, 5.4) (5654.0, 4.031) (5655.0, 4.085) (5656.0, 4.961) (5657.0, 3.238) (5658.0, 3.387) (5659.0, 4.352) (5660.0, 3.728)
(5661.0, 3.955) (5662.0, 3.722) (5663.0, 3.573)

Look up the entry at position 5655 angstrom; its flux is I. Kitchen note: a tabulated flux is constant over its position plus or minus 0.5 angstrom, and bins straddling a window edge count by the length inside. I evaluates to 4.085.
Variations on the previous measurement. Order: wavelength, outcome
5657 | 3.238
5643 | 3.575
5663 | 3.573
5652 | 1.312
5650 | 4.032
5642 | 3.971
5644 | 4.453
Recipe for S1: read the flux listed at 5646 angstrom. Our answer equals 4.324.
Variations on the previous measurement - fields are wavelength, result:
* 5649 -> 4.914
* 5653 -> 5.4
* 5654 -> 4.031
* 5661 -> 3.955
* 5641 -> 3.197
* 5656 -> 4.961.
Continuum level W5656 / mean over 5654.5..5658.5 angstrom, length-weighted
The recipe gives 3.92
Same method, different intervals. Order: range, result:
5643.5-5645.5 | 4.35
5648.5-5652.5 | 3.4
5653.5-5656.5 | 4.36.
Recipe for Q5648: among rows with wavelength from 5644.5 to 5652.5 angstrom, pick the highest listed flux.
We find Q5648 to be 4.914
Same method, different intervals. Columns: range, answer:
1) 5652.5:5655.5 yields 5.4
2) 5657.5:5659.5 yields 4.352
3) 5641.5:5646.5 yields 4.453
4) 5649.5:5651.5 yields 4.032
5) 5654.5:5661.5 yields 4.961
